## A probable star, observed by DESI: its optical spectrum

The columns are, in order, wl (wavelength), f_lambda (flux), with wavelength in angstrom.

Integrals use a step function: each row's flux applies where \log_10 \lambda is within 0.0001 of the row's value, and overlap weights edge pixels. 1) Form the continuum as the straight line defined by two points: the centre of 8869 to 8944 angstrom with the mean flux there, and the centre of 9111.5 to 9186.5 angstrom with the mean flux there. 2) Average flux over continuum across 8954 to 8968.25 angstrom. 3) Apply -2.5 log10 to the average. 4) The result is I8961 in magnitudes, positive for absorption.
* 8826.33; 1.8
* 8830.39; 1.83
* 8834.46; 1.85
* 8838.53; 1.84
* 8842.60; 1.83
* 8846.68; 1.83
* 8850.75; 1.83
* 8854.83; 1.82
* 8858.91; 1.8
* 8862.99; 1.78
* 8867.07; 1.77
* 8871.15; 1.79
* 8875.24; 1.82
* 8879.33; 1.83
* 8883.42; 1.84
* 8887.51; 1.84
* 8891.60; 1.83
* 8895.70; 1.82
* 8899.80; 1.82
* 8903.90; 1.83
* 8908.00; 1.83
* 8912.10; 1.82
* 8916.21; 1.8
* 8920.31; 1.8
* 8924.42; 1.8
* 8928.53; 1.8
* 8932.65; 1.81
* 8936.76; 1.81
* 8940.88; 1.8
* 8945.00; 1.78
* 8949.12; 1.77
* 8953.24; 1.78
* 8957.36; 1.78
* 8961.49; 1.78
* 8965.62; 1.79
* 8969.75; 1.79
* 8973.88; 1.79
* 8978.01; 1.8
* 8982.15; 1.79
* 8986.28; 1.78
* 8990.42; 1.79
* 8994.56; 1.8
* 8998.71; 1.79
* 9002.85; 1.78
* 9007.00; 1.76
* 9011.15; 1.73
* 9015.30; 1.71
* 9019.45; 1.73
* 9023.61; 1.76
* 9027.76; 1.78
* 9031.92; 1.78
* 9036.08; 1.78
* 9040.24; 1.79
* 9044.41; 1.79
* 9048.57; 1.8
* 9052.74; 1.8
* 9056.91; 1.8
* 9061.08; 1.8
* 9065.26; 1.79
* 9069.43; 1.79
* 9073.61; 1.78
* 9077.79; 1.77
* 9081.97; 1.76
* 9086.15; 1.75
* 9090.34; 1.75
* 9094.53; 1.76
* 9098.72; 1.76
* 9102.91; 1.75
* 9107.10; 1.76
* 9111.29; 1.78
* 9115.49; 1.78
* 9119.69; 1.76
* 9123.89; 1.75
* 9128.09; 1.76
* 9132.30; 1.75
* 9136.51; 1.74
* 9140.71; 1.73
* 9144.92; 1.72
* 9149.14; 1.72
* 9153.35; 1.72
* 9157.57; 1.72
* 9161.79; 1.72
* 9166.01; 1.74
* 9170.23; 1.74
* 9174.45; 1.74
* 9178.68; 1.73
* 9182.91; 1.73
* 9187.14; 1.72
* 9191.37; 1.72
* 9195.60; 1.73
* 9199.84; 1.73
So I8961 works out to 0.01 mag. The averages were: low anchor 1.82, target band 1.78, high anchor 1.74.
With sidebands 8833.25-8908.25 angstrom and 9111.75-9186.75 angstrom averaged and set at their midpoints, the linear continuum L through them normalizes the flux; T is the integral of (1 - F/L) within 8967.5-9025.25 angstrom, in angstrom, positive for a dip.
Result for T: 0.4 angstrom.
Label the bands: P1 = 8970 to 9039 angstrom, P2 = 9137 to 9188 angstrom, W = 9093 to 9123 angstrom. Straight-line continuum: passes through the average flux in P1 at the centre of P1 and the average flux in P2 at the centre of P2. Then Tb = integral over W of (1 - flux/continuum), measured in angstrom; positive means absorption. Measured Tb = -0.3 angstrom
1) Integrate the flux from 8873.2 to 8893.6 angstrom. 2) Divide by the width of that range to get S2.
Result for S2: 1.83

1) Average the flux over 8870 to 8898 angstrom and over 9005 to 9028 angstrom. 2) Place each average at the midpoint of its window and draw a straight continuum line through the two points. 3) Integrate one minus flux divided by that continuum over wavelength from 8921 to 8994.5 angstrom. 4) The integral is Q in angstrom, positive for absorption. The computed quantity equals -0.5 angstrom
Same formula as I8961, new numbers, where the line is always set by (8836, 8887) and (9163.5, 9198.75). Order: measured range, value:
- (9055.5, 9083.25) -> -0.01 mag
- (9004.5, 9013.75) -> 0.02 mag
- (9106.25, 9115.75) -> -0.02 mag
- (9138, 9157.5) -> 0.01 mag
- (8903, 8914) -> -0.01 mag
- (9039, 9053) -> -0.02 mag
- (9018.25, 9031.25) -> 0.01 mag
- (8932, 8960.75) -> 0.00 mag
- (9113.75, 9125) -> -0.01 mag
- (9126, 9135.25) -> 0.00 mag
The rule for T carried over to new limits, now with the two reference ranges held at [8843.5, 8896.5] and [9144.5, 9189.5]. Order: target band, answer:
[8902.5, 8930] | -0.14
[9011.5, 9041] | 0.18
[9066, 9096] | -0.24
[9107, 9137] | -0.35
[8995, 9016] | 0.18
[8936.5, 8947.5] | 0.00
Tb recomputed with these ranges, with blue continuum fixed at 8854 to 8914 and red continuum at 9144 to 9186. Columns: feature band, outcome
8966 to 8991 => -0.1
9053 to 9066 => -0.3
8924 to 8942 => 0.0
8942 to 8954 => 0.1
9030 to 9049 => -0.2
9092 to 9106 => -0.1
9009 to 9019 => 0.3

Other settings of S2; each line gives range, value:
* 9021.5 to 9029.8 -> 1.77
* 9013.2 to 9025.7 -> 1.73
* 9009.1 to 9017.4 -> 1.72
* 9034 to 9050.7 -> 1.79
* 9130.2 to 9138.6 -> 1.74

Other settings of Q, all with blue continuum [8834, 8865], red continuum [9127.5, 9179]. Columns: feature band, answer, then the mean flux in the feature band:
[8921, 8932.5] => -0.02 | 1.8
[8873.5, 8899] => -0.28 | 1.83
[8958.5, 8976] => -0.01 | 1.79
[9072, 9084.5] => -0.11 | 1.77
